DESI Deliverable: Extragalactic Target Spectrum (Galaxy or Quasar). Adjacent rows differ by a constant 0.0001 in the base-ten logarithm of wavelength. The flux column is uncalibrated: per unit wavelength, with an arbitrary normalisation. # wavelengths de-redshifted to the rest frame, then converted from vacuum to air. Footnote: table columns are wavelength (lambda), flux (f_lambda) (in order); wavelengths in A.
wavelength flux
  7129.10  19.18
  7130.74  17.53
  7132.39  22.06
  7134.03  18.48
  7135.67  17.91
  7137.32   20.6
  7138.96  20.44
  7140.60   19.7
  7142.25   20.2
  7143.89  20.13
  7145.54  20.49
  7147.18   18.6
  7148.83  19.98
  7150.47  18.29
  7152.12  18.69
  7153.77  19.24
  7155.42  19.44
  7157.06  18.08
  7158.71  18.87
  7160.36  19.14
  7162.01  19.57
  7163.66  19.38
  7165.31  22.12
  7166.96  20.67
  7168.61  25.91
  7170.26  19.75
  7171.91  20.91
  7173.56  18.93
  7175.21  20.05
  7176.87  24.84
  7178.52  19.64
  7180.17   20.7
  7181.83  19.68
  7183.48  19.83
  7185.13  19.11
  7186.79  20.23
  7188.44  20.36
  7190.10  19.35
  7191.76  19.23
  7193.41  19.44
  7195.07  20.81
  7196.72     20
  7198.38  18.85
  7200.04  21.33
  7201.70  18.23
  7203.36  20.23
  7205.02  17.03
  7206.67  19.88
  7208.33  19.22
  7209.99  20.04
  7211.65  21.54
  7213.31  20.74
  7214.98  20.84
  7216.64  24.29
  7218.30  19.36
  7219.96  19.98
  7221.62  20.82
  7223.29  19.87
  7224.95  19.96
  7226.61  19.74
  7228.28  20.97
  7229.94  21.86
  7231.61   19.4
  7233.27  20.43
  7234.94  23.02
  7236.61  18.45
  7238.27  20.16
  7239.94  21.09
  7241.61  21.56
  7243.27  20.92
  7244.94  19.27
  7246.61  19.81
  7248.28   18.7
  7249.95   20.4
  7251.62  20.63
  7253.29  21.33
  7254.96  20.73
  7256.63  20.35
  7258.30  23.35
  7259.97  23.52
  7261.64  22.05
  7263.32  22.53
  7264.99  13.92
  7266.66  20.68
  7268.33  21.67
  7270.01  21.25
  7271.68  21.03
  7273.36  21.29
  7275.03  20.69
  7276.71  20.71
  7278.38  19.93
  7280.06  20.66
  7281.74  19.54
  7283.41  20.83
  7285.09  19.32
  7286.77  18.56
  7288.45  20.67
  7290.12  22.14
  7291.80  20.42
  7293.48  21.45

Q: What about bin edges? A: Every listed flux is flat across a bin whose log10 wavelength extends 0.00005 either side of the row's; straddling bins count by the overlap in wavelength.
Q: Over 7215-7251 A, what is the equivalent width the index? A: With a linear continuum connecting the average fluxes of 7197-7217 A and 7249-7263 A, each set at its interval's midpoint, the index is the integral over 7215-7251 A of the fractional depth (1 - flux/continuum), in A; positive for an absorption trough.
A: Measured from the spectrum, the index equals 0.6 A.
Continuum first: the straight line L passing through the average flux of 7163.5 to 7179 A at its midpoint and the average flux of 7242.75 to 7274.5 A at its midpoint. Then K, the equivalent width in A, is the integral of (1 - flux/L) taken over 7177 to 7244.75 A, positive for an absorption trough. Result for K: 2.58 A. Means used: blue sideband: 21.3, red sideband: 20.7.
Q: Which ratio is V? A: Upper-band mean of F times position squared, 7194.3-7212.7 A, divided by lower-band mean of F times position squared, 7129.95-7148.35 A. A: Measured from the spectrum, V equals 1.0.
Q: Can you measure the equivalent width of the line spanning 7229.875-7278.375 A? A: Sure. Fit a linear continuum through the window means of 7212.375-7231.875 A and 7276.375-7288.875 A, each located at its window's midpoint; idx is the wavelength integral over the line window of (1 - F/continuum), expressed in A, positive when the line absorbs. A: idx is -0.9 A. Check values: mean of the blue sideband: 20.7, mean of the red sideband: 20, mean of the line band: 20.7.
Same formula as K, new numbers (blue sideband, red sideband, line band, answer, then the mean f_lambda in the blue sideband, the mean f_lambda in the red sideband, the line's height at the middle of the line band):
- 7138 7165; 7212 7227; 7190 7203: 0.4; 19.5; 20.7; 20.3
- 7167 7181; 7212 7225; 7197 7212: 1.0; 21.3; 20.8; 21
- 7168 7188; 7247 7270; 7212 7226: 0.0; 20.7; 20.8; 20.7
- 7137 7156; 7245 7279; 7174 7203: -0.1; 19.6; 20.7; 20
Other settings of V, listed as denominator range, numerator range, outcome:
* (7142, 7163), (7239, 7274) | 1.11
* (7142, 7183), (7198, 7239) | 1.02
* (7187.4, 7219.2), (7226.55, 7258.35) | 1.04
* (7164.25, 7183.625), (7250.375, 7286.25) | 1.01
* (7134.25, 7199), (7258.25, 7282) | 1.07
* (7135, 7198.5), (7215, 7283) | 1.06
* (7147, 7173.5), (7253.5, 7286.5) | 1.07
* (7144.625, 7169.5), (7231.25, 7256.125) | 1.05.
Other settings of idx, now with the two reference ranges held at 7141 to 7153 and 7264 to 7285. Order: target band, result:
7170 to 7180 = -0.56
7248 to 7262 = -0.86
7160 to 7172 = -0.87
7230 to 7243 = -0.46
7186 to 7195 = -0.04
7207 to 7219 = -0.60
